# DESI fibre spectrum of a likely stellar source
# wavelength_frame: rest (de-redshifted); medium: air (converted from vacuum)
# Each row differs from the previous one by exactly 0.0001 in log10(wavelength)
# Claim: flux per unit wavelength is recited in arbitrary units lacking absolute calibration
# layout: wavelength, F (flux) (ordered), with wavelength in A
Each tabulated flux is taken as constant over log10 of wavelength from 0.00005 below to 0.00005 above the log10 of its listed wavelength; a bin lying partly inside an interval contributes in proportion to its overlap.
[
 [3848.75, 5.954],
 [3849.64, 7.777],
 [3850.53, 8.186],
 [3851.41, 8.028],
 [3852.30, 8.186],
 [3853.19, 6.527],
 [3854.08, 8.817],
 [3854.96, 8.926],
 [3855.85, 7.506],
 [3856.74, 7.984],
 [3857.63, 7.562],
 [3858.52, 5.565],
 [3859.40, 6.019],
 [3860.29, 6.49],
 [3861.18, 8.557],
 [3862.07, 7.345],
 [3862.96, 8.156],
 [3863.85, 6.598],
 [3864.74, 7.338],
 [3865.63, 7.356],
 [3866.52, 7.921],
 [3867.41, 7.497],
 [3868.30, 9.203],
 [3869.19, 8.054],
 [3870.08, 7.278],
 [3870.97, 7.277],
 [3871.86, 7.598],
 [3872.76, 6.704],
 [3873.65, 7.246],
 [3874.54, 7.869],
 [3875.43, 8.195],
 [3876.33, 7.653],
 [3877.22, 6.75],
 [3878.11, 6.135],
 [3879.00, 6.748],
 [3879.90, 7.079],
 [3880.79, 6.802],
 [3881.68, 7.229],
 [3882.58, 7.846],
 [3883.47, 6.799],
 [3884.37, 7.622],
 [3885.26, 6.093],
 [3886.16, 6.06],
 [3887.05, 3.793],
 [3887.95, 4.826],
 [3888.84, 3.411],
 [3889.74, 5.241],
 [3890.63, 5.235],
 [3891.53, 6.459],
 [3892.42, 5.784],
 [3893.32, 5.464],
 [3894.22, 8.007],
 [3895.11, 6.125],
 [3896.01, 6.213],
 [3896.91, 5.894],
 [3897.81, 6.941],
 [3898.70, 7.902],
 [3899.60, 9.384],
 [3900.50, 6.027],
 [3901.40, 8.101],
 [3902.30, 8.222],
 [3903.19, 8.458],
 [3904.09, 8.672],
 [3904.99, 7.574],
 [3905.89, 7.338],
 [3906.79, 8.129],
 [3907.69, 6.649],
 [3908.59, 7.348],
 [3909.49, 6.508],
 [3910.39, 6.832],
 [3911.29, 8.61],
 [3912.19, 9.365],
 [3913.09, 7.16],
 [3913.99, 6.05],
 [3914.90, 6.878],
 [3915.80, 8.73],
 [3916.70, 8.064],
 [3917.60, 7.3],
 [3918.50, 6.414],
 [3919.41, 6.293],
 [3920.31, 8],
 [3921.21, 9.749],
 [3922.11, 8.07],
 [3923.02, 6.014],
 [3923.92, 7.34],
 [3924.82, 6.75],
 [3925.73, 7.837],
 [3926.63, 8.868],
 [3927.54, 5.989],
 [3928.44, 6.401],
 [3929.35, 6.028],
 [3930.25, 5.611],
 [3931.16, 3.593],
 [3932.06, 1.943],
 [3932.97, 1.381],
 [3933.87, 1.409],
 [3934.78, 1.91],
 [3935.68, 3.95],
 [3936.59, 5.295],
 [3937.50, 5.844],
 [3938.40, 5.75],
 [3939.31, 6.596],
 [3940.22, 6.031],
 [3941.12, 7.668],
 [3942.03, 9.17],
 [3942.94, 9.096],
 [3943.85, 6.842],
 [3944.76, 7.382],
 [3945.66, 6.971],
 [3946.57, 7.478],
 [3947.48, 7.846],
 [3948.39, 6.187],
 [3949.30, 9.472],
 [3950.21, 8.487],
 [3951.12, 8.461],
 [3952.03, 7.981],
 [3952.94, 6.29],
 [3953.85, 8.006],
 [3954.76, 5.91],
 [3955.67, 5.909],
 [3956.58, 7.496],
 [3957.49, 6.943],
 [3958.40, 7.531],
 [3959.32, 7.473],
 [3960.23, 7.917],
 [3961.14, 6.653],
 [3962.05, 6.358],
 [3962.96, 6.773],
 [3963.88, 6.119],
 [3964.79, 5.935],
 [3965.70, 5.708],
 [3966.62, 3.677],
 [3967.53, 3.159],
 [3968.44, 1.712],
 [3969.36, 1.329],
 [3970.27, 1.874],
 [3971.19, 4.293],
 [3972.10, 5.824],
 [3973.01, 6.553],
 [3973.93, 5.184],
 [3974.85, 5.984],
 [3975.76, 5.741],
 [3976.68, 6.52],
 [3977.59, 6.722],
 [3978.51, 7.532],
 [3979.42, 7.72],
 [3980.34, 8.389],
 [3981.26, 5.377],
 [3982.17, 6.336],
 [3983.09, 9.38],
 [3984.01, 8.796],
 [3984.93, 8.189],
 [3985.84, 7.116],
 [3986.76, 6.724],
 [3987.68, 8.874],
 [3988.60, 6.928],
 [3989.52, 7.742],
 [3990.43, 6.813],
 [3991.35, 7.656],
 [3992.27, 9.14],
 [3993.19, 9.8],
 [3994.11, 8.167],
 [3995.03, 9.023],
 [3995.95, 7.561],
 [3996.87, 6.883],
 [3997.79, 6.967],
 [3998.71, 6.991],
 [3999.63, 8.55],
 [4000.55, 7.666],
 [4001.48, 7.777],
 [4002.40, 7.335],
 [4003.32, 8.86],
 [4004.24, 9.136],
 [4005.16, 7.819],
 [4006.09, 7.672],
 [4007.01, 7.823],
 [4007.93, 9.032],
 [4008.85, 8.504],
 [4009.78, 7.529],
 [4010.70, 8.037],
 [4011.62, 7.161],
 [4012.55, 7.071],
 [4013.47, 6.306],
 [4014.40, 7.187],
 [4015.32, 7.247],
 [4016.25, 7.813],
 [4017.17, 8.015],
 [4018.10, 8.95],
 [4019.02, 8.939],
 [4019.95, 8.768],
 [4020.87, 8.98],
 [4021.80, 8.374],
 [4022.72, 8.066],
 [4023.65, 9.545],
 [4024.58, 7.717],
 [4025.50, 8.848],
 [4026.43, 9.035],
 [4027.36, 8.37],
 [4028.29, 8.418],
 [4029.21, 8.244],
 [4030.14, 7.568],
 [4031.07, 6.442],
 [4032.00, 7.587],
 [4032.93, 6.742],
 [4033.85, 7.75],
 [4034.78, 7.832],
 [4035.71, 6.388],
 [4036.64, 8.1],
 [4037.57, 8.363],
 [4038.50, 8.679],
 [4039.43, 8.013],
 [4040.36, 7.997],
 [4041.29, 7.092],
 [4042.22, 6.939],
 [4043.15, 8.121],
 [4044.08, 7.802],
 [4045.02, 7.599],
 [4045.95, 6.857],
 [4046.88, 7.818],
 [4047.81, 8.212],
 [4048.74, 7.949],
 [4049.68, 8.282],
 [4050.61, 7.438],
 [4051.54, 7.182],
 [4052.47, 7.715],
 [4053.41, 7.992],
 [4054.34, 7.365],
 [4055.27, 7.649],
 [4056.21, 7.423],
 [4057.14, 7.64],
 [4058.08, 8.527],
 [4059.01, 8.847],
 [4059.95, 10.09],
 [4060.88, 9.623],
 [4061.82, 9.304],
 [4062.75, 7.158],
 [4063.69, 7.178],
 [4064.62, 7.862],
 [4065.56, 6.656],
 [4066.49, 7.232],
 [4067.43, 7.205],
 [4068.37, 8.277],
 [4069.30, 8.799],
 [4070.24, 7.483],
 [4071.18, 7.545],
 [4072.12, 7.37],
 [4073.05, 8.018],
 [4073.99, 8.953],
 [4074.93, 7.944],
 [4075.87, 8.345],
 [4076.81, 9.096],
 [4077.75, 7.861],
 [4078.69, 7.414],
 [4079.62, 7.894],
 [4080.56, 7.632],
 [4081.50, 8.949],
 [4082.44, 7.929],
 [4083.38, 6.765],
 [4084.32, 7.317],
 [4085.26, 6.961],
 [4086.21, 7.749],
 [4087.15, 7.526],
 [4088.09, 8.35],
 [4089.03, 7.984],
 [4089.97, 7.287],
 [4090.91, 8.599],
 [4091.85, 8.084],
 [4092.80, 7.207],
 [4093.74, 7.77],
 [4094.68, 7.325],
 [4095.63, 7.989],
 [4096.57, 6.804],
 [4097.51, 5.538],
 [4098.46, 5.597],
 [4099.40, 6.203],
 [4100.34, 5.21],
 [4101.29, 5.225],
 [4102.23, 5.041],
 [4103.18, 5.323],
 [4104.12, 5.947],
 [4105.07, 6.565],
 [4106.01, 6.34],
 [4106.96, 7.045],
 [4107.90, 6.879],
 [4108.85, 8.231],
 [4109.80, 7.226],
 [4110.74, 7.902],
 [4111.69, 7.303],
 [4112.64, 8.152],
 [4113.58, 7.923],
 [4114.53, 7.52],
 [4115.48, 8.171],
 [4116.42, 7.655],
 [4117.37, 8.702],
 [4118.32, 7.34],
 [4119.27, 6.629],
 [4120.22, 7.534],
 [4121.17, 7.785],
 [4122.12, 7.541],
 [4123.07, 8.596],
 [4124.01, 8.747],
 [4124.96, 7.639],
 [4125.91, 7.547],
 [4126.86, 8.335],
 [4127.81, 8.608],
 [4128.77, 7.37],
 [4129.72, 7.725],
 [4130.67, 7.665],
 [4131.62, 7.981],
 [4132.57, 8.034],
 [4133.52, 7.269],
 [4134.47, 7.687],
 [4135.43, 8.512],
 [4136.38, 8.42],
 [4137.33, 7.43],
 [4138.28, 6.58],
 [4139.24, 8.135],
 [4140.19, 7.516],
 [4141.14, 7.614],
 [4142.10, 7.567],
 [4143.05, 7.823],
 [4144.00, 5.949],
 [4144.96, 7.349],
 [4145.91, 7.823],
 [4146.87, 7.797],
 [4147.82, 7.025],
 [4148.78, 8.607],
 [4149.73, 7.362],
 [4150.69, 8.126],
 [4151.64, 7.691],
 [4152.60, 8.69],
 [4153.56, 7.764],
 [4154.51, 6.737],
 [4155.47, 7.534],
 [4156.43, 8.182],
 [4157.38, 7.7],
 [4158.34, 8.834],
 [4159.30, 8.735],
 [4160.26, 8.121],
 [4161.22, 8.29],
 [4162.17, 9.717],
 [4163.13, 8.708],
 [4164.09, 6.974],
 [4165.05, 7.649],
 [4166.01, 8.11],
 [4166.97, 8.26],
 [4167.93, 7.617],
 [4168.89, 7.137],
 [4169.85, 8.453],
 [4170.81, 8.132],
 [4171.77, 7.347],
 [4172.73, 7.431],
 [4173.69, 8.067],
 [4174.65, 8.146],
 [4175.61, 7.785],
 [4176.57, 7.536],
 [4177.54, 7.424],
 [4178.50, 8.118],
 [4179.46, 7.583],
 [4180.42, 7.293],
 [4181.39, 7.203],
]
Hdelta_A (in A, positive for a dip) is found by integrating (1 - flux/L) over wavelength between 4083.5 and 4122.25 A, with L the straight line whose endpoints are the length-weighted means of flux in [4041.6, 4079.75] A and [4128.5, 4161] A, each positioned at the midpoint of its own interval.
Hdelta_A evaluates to 3.4 A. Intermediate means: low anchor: 7.92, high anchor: 7.75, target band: 7.15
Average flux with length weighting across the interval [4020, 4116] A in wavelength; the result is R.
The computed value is 7.65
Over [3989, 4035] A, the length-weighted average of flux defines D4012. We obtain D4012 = 7.99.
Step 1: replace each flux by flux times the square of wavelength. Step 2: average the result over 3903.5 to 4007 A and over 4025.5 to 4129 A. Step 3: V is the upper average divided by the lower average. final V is 1.2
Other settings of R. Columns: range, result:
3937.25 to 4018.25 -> 7.08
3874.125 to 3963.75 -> 6.77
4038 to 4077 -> 7.93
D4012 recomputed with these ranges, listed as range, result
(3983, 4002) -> 7.91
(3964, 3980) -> 5.08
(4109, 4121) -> 7.69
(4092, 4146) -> 7.33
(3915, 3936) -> 6.01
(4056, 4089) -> 7.97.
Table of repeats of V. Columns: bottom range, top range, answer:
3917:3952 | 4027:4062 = 1.28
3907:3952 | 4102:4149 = 1.24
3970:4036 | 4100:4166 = 1.06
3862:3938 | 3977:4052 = 1.24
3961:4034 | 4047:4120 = 1.09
